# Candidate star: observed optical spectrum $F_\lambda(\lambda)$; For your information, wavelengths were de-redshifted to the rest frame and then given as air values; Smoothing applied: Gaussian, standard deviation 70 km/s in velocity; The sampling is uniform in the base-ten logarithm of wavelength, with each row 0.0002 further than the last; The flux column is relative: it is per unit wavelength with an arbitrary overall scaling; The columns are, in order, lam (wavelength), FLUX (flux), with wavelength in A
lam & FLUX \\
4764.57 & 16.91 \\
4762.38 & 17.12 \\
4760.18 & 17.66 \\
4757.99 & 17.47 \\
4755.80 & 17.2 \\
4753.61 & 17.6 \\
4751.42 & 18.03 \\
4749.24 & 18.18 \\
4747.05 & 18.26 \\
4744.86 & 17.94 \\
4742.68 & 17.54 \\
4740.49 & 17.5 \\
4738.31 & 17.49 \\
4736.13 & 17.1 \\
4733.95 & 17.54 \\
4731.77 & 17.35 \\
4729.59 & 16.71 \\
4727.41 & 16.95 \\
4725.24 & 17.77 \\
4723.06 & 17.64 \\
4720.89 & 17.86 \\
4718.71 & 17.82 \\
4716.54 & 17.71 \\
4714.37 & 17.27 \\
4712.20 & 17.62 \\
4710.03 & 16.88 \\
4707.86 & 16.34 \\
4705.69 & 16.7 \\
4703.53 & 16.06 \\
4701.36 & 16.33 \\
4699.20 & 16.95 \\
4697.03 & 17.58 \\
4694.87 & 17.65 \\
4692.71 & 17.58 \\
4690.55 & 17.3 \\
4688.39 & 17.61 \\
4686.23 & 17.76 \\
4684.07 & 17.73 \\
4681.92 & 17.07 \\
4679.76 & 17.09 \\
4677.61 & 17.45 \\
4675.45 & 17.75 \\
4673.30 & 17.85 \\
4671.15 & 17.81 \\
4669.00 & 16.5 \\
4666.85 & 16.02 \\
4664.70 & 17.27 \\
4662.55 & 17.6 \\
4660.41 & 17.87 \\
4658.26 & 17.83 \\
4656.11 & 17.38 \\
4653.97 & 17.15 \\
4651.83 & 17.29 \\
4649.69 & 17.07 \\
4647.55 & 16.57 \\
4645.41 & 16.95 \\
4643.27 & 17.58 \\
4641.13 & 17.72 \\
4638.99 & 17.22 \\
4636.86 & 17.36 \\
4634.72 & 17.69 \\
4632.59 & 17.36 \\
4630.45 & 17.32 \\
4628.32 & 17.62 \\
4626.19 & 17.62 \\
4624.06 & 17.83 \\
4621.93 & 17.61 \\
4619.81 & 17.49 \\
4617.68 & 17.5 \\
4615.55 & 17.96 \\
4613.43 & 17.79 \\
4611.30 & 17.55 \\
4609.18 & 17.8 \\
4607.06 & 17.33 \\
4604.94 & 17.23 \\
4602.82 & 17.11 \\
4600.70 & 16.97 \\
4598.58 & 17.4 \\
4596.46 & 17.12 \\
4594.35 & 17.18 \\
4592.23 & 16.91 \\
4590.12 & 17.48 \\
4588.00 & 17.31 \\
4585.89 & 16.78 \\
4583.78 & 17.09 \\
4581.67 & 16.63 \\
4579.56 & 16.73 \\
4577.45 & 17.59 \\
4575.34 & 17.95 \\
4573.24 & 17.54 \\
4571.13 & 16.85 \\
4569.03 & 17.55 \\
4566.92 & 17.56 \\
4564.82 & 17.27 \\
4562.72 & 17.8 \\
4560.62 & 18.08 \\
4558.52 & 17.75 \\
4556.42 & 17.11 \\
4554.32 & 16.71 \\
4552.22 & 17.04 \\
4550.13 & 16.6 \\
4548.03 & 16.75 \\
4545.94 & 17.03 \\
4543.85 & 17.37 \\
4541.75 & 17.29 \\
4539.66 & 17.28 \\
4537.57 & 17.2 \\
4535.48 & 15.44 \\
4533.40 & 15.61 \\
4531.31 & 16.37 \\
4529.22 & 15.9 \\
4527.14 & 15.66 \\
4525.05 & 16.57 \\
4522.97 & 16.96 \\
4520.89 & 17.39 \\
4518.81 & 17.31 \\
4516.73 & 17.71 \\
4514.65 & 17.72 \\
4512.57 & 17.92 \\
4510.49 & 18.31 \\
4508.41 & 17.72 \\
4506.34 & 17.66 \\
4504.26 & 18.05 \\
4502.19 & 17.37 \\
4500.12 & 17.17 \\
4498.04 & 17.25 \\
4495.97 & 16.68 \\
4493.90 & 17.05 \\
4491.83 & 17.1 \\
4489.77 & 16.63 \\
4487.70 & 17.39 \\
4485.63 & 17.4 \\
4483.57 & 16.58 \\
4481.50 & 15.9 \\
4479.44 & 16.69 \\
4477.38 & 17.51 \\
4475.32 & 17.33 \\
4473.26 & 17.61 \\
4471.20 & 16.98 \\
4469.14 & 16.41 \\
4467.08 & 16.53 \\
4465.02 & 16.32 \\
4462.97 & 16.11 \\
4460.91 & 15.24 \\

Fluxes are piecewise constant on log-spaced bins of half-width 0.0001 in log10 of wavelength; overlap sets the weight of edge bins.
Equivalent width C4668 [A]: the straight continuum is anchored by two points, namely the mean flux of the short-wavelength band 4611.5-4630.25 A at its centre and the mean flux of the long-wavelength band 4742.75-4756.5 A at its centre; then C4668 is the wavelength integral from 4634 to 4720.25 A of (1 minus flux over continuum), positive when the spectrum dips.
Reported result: 2.3 A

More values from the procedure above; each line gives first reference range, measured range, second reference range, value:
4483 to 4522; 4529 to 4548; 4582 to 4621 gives 0.79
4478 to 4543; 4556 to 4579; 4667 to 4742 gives -0.61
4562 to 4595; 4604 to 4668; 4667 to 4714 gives -0.71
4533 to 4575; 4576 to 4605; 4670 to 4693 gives 0.22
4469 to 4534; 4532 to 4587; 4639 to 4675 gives 0.19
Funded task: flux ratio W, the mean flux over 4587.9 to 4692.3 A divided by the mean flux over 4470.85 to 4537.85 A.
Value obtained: 1.0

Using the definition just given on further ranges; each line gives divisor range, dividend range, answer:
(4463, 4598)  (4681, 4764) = 1.02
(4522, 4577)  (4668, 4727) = 1.02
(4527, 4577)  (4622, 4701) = 1.02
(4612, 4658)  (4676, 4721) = 0.99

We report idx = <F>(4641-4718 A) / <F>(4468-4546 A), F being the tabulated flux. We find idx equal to 1.01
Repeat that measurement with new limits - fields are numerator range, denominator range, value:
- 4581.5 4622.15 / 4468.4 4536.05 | 1.02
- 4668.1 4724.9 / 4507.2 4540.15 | 1.02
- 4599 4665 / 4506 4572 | 1.02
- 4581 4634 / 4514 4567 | 1.02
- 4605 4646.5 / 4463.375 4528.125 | 1.02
